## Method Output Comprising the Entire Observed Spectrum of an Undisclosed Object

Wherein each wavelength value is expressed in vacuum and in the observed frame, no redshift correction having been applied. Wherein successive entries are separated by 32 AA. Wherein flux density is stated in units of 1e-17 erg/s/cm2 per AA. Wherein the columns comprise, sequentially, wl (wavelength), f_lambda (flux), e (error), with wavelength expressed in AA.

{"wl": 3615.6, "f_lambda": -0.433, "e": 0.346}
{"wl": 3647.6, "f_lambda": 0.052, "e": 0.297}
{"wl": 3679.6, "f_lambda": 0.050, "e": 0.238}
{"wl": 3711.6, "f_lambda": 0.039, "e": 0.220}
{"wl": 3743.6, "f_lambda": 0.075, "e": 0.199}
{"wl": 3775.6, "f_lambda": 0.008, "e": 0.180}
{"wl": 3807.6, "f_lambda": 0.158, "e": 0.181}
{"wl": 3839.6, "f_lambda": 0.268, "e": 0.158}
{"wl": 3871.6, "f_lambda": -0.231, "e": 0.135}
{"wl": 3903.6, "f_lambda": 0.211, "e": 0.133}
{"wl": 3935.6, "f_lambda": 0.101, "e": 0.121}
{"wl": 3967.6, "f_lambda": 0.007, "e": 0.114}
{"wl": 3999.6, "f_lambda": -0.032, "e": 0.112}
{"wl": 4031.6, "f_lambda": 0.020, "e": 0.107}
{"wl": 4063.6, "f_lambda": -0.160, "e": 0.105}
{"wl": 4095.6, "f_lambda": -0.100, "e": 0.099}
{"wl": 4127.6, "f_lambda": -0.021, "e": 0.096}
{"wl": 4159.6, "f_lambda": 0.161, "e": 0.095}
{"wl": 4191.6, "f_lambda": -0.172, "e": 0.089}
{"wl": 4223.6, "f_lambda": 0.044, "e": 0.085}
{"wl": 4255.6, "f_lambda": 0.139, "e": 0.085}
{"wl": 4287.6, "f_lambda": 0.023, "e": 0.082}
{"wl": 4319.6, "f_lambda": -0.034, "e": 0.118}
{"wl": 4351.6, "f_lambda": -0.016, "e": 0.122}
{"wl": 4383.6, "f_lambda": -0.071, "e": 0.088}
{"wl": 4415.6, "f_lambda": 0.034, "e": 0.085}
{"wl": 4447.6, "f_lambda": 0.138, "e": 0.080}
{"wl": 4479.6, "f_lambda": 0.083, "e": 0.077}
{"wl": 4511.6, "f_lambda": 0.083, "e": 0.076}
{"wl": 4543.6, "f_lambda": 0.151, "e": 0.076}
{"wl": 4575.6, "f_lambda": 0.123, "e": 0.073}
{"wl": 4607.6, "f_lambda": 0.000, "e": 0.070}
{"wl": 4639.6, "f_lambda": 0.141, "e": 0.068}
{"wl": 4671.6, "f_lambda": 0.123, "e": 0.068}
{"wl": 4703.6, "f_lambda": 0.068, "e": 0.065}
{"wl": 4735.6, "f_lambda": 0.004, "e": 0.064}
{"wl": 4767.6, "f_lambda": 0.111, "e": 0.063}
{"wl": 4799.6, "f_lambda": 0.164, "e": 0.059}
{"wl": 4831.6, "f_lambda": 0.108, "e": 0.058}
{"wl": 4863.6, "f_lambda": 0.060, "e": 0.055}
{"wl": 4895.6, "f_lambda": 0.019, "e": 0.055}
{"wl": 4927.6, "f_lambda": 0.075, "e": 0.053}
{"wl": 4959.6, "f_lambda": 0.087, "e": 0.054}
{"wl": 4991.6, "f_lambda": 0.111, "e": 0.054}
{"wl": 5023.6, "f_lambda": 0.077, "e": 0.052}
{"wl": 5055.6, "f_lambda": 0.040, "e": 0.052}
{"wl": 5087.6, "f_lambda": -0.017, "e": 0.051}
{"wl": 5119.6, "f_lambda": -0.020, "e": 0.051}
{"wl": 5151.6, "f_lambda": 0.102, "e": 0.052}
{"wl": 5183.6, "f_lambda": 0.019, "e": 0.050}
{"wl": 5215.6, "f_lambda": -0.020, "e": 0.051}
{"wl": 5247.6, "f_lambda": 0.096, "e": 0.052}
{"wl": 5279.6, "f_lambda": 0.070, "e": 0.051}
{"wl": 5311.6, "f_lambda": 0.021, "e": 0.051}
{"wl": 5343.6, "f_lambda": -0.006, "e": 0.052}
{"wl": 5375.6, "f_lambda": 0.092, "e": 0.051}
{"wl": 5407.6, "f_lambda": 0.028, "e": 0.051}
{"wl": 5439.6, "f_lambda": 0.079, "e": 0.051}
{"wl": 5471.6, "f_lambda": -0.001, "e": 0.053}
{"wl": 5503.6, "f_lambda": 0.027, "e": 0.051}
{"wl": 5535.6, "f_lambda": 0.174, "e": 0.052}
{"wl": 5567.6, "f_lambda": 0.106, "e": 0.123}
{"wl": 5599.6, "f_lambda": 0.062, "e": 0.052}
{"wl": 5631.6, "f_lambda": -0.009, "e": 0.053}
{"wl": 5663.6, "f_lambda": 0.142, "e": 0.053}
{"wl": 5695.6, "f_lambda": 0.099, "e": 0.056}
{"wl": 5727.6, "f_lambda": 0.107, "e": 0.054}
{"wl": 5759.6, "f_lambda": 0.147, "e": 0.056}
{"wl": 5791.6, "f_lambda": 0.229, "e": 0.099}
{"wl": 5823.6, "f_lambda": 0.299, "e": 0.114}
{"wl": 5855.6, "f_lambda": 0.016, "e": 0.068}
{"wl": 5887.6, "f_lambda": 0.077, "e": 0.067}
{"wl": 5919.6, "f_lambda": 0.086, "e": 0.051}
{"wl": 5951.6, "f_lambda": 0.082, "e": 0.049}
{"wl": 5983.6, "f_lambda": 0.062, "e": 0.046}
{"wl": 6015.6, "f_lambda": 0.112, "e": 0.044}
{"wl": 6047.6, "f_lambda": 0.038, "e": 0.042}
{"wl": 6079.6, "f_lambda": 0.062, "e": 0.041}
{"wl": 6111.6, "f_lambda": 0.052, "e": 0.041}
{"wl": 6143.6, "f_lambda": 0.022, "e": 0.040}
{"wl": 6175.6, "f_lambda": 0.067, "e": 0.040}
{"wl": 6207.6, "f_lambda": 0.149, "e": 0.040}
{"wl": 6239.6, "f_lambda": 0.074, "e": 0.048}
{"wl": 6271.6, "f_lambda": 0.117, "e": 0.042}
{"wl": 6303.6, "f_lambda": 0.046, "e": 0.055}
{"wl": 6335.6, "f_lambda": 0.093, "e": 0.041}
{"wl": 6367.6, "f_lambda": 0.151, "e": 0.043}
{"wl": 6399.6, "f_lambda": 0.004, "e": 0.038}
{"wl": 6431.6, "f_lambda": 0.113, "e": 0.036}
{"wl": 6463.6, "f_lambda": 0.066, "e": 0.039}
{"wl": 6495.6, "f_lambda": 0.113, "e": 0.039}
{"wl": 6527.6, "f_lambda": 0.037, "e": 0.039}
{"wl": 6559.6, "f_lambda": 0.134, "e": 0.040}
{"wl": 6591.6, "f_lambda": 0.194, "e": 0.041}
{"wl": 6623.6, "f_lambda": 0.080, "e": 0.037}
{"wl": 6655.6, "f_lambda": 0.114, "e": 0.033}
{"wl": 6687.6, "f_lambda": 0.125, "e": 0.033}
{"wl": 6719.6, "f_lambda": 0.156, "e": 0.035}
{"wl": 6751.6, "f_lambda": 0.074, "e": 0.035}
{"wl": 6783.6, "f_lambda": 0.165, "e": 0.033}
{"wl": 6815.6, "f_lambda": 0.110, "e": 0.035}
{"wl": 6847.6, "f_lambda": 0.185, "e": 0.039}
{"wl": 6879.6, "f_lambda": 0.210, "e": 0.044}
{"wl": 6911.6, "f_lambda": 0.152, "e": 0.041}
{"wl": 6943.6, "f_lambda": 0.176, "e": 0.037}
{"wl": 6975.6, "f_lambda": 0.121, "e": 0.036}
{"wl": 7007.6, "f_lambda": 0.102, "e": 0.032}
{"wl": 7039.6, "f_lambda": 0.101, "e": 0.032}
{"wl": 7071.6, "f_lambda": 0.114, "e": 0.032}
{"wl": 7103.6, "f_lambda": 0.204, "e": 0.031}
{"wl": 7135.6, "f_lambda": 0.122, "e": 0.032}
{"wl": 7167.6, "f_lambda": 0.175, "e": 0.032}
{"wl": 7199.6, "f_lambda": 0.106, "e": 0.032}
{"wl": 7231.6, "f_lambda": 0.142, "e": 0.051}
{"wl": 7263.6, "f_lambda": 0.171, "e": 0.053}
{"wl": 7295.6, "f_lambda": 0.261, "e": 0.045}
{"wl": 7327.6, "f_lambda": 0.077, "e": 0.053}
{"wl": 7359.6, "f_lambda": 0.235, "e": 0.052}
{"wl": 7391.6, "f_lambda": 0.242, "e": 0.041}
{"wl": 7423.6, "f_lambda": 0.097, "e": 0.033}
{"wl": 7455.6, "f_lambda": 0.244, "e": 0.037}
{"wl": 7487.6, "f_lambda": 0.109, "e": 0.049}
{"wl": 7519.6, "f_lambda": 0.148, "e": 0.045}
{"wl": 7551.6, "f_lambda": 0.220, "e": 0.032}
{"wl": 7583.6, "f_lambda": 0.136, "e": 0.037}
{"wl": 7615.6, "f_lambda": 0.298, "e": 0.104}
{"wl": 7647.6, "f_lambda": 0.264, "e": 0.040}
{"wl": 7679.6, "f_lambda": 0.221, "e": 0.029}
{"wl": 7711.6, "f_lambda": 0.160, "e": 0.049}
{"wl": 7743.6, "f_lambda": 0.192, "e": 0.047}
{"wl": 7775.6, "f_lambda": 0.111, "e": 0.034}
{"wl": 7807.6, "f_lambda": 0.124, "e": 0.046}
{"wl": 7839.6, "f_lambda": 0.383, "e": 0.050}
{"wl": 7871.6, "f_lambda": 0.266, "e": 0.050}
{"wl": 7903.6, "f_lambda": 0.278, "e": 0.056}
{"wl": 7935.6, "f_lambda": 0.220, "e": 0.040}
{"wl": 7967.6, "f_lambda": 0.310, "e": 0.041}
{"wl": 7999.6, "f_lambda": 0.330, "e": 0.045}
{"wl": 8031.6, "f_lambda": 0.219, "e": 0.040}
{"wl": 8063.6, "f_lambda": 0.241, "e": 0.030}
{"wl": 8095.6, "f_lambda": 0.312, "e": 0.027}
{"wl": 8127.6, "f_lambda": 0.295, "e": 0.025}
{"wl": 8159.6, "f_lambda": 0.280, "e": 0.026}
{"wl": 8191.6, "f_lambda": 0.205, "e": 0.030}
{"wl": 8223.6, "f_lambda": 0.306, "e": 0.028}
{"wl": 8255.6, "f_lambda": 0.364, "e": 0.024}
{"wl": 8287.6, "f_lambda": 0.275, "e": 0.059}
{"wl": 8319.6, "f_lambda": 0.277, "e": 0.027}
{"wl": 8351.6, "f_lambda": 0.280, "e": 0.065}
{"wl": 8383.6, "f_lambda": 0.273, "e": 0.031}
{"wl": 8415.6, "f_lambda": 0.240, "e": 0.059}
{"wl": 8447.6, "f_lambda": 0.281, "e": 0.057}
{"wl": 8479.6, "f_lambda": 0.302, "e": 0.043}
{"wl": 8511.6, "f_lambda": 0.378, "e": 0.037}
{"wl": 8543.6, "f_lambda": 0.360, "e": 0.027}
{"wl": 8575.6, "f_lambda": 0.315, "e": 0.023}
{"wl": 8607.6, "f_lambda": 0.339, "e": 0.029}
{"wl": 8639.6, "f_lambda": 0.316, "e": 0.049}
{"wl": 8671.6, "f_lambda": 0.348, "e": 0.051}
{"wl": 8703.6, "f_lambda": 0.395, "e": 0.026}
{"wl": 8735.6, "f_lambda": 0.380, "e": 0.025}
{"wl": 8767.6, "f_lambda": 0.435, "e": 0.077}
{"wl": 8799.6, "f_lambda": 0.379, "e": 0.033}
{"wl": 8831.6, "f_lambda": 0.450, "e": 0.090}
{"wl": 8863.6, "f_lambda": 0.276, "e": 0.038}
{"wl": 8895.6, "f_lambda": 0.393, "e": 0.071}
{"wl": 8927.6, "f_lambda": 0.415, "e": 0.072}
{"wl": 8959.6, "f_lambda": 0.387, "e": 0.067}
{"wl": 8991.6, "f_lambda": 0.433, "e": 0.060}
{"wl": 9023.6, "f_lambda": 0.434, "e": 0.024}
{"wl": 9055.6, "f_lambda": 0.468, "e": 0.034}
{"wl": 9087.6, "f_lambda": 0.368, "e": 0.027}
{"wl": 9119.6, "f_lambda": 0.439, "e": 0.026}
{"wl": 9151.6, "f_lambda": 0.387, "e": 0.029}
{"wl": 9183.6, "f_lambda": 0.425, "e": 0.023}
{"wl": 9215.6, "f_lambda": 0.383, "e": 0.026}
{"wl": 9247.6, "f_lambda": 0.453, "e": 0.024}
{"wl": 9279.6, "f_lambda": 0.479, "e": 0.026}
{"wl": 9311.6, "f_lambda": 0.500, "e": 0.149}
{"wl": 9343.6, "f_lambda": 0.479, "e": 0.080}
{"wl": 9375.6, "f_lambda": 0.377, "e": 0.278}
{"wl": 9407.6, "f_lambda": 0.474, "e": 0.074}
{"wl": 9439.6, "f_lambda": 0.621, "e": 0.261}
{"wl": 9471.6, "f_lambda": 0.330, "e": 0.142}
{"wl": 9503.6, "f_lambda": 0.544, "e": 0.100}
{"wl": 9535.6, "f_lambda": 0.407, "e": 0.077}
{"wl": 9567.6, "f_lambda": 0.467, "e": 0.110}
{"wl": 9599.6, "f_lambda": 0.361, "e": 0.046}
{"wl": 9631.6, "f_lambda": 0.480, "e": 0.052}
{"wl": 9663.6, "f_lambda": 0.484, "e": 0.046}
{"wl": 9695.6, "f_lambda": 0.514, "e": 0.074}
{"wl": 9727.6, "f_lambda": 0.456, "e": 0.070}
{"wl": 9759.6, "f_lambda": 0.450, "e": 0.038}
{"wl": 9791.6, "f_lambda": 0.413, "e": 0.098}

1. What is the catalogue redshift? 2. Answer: 0.96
